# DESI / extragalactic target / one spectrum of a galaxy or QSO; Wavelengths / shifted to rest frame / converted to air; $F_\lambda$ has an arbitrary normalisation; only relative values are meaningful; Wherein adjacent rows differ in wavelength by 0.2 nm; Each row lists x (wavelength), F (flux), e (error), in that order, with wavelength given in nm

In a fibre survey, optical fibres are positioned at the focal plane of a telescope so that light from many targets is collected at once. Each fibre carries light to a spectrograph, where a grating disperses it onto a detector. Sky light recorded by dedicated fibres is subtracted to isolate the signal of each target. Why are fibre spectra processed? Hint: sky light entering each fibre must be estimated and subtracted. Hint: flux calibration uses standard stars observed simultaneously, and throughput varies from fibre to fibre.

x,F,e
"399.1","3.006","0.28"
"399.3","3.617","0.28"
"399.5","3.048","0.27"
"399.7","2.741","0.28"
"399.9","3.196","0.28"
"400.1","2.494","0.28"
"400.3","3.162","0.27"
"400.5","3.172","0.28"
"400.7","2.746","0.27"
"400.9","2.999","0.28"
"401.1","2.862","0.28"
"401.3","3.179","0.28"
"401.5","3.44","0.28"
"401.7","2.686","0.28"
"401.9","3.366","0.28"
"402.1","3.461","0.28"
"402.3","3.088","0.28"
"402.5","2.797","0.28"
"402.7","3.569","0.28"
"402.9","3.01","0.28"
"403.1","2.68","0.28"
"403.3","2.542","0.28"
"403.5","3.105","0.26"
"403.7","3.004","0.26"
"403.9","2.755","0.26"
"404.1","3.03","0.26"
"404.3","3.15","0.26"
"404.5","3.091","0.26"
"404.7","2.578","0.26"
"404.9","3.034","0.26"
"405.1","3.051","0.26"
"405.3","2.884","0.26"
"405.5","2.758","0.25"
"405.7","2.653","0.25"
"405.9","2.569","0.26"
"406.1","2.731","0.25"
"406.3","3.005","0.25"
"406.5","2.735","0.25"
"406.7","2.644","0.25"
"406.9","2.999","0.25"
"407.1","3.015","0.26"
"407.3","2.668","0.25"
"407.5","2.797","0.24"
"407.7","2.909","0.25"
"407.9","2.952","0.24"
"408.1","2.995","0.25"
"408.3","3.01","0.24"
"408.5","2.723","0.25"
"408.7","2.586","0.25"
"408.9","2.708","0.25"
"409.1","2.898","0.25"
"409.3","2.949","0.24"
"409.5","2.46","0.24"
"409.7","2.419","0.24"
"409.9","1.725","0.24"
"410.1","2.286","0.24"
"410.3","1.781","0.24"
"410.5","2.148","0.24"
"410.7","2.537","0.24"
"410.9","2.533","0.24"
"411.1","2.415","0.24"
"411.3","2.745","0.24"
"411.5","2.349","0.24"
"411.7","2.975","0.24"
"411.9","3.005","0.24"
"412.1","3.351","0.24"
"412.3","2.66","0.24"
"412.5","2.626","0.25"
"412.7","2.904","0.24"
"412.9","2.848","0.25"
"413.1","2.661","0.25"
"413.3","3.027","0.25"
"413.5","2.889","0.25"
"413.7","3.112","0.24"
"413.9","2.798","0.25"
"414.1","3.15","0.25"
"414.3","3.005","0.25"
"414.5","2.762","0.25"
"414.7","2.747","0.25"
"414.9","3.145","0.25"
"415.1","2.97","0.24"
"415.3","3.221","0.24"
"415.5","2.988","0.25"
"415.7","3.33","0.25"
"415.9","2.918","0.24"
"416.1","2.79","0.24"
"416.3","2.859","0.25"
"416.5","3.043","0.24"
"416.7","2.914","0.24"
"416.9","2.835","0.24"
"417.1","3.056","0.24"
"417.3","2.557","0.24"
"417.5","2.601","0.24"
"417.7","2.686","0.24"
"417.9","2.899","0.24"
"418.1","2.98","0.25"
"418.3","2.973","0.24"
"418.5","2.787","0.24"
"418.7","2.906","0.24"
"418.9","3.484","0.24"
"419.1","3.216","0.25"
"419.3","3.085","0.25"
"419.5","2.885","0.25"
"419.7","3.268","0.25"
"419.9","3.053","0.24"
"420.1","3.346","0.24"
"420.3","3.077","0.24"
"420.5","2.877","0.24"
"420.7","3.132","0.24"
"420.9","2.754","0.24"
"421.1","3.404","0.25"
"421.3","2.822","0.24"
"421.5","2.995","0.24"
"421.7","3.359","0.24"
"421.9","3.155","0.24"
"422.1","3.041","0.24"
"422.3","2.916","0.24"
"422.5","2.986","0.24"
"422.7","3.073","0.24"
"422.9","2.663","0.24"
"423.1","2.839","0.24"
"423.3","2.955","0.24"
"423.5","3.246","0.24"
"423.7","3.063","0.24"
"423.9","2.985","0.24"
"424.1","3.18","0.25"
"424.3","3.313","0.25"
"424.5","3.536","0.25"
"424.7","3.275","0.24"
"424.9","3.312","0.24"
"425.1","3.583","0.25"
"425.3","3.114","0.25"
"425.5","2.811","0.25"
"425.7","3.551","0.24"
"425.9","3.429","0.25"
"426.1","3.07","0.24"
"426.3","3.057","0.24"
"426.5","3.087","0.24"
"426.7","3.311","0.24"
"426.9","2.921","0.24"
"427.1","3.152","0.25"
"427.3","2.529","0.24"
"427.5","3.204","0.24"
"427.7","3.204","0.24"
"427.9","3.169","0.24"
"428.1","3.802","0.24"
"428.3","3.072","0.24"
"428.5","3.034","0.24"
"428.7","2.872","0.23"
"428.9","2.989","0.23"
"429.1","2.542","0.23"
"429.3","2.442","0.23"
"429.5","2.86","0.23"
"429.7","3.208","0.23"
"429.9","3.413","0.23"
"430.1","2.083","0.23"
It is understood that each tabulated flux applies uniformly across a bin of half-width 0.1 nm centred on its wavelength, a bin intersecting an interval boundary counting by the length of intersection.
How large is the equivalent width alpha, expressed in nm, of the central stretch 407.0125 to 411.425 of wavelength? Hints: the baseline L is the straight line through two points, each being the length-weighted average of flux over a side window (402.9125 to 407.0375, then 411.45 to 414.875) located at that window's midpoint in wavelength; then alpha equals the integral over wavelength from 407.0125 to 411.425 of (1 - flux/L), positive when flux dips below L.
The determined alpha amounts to 0.42 nm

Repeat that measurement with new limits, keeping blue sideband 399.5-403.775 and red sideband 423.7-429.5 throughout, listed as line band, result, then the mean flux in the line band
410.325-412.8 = 0.32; 2.66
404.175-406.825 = 0.17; 2.84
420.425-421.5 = 0.03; 3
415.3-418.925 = 0.19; 2.92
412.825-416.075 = 0.11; 2.97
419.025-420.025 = 0.00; 3.1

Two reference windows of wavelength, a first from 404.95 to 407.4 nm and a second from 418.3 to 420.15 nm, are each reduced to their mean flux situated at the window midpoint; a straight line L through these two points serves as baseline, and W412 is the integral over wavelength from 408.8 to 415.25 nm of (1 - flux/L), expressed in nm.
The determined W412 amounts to 0.51 nm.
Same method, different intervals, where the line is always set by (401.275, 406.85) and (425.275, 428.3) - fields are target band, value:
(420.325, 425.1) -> 0.04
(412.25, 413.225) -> 0.09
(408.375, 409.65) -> 0.12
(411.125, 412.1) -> 0.07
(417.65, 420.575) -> 0.04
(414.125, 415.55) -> 0.03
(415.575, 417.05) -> 0.05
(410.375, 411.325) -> 0.18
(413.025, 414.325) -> 0.04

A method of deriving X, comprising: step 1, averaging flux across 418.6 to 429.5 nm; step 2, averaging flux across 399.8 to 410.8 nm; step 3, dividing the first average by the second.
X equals 1.1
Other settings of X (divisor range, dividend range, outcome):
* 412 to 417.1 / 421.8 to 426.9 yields 1.07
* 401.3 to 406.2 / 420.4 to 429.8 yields 1.04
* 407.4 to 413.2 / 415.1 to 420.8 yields 1.13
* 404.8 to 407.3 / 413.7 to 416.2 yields 1.06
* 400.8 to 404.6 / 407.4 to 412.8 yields 0.87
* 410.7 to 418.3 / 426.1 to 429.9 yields 1.06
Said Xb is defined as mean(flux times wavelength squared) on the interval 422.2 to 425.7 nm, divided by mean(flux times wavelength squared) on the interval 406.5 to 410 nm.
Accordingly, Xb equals 1.2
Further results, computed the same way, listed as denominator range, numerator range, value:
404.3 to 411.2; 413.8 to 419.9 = 1.15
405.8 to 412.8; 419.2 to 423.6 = 1.20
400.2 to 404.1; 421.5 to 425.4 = 1.15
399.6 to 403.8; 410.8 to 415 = 1.00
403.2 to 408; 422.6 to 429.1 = 1.21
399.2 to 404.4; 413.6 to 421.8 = 1.07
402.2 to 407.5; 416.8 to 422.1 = 1.12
